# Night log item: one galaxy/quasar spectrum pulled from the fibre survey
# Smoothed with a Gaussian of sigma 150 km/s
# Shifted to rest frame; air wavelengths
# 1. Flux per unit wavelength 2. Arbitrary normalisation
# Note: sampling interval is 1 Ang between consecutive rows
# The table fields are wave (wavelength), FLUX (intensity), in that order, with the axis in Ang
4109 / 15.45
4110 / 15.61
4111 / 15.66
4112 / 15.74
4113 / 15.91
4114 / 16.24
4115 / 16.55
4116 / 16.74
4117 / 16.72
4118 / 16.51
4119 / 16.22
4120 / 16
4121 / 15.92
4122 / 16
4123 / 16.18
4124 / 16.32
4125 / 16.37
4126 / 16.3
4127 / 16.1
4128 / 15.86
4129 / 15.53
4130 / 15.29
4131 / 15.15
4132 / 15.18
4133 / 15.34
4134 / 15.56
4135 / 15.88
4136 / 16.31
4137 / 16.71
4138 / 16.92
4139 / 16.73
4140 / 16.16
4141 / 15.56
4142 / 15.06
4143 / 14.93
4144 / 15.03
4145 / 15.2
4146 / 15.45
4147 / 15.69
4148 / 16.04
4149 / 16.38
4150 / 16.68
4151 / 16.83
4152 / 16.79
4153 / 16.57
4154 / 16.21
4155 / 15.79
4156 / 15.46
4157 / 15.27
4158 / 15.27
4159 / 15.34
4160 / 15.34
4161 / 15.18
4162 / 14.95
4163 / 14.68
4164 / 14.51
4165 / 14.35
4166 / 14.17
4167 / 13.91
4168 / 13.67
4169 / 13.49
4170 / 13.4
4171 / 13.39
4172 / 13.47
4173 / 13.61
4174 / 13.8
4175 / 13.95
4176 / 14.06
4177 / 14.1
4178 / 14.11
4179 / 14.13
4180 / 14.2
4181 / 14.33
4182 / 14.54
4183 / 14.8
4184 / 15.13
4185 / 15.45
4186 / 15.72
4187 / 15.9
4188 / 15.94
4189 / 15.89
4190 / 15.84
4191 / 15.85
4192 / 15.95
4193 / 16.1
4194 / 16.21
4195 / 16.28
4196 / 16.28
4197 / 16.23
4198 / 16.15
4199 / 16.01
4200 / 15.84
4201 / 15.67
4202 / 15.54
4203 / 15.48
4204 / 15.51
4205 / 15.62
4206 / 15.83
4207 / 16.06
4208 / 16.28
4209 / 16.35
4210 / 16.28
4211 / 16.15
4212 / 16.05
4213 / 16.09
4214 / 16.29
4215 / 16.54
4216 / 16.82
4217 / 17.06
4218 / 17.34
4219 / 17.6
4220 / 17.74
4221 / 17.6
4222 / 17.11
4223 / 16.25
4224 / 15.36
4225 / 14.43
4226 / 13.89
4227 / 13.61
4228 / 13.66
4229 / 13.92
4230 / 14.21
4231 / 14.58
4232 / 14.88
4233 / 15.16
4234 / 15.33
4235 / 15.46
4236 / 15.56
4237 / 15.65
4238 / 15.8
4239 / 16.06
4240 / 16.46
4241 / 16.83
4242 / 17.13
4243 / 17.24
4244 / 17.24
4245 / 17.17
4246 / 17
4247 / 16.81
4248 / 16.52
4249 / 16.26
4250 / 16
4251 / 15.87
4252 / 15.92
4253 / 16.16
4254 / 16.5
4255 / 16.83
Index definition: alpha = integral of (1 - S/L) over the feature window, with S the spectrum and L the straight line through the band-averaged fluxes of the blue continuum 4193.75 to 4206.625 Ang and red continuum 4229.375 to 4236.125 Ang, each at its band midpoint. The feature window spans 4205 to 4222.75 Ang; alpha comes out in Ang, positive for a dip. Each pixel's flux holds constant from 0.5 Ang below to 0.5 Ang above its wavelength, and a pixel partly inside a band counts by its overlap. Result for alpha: -1.29 Ang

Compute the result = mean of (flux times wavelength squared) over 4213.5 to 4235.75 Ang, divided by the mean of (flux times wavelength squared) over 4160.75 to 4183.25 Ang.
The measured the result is 1.1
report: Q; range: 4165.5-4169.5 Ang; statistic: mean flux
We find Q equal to 13.8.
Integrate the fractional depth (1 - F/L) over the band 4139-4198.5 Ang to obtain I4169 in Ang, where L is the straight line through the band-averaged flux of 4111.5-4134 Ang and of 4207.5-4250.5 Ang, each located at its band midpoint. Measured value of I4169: 3.1 Ang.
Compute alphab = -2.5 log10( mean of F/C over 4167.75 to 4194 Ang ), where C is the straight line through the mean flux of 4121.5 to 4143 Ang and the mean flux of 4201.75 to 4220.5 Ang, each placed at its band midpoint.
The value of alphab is 0.106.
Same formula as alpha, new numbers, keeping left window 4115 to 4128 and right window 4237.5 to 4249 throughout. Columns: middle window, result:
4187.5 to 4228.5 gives 1.4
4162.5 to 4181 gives 2.8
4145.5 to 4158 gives 0.2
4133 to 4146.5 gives 0.5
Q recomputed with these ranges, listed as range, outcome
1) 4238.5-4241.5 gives 16.4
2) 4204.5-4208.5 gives 15.9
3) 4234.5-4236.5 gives 15.5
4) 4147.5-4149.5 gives 16.2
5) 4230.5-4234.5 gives 15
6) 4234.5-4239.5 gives 15.7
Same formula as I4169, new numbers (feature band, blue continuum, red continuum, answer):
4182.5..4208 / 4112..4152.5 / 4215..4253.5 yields 0.3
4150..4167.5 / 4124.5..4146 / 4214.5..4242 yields 0.4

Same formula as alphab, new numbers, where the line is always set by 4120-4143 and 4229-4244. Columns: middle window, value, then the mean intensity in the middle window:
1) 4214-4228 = -0.03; 16.2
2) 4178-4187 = 0.07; 14.8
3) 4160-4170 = 0.11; 14.3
